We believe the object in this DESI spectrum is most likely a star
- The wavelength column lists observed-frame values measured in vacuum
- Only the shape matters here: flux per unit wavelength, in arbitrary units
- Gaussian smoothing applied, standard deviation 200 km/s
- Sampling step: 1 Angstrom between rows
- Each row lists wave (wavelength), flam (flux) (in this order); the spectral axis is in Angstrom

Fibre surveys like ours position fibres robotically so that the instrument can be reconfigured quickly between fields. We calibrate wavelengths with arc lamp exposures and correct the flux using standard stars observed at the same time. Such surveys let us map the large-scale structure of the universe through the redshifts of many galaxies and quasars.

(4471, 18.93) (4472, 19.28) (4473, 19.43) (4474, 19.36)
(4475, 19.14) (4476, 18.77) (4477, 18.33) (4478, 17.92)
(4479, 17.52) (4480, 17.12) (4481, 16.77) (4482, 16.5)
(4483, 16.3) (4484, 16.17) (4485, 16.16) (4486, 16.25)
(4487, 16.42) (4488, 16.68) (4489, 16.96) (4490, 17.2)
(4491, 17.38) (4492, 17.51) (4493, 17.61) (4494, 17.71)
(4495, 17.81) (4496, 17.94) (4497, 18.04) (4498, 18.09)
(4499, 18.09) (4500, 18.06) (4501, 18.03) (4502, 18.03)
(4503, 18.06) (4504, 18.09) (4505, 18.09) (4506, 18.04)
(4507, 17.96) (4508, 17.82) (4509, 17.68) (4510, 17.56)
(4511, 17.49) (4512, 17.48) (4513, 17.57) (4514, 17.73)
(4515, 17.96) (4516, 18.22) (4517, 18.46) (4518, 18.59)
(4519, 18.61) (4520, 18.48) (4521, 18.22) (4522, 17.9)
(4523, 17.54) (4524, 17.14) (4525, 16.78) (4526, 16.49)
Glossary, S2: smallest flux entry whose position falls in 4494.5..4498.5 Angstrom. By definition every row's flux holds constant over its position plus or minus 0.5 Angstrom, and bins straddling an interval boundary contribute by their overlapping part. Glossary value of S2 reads 17.81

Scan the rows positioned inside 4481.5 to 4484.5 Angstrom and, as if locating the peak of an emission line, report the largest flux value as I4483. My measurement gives 16.5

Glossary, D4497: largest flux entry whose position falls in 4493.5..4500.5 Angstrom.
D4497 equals 18.09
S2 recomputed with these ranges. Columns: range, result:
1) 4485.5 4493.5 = 16.25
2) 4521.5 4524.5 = 17.14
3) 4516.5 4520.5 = 18.46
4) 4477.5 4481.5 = 16.77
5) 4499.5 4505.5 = 18.03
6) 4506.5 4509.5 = 17.68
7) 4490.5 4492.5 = 17.38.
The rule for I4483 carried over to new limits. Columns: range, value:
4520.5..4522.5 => 18.22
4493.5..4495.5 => 17.81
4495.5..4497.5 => 18.04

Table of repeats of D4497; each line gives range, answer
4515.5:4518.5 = 18.59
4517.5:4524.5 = 18.61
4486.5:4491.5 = 17.38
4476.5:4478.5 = 18.33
